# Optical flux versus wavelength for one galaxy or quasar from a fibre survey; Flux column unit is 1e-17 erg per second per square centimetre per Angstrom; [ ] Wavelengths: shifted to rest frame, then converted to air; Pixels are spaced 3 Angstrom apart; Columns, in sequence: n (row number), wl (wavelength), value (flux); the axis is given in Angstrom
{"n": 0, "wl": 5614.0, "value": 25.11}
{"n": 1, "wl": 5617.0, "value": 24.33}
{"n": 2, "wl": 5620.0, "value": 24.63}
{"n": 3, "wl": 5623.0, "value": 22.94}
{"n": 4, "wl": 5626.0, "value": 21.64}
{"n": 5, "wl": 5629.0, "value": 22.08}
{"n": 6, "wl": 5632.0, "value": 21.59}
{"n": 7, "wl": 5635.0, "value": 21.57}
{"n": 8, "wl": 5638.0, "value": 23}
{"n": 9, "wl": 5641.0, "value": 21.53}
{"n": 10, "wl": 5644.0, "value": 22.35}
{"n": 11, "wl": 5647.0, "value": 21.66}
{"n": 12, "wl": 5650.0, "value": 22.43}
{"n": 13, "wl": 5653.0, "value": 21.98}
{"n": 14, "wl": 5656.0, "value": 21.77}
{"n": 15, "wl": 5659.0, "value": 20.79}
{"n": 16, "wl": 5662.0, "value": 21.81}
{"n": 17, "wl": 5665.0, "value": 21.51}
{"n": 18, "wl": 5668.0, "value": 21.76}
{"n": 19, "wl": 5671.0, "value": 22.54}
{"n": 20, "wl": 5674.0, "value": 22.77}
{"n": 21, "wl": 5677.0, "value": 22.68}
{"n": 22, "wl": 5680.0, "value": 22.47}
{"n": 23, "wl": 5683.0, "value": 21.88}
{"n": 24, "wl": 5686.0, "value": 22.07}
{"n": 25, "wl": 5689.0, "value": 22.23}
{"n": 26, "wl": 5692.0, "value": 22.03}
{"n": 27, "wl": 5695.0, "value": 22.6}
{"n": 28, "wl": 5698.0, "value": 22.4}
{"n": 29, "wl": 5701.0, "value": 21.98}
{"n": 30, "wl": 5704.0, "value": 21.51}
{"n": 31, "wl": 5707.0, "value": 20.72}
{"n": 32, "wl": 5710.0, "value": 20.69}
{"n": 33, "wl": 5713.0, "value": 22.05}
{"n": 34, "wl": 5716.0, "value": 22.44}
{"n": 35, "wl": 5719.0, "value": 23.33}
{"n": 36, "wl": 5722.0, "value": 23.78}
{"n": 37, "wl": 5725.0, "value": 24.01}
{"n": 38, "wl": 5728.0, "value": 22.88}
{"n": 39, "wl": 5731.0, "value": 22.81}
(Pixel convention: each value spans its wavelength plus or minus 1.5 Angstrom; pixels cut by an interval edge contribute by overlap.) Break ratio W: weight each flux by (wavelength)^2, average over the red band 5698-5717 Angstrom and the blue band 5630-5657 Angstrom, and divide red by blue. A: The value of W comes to 1.00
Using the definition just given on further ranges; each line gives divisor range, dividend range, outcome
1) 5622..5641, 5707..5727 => 1.05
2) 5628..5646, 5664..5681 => 1.03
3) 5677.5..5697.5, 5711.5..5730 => 1.05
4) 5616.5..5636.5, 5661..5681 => 1.00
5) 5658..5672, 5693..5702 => 1.04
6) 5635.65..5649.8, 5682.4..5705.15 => 1.02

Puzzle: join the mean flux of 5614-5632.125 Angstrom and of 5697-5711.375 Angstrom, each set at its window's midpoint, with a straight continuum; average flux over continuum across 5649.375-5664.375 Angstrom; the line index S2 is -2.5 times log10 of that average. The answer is 0.036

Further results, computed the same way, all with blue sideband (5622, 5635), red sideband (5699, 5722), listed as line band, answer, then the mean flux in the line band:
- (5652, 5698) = -0.01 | 22.1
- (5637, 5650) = -0.01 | 22.1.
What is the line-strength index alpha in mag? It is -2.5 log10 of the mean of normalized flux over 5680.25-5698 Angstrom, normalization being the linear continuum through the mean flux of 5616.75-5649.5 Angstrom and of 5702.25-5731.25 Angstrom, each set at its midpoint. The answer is 0.01 mag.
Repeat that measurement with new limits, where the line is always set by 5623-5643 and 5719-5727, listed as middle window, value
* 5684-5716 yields 0.068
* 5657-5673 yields 0.044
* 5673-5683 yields 0.016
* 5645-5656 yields 0.016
